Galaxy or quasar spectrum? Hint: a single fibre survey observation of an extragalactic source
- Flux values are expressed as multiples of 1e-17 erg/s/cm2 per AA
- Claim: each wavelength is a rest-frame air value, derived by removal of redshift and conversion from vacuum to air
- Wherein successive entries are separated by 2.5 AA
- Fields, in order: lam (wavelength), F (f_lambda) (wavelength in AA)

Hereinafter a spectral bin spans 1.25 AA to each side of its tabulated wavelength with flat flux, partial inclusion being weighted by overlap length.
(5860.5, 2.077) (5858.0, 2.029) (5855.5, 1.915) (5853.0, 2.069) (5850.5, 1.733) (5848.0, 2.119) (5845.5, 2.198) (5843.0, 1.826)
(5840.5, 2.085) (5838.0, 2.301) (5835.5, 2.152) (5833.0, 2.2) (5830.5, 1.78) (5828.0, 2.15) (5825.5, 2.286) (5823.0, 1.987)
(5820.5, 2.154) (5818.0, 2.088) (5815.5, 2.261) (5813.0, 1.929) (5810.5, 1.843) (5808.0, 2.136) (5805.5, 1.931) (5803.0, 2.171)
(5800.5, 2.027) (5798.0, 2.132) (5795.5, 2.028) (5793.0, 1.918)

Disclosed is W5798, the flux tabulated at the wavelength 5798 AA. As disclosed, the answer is 2.132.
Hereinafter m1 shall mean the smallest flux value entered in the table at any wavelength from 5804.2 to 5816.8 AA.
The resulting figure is 1.843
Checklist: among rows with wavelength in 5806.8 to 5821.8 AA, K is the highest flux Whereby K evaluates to 2.261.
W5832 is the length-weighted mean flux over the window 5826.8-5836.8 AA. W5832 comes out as 2.07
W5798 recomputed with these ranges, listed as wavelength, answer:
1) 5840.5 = 2.085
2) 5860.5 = 2.077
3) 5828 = 2.15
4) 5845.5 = 2.198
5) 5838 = 2.301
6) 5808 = 2.136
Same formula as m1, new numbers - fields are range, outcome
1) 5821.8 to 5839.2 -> 1.78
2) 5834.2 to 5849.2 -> 1.826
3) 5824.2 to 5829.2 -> 2.15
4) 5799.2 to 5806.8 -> 1.931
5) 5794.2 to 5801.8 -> 2.027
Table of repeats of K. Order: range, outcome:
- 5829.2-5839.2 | 2.301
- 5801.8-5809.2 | 2.171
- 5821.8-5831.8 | 2.286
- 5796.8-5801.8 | 2.132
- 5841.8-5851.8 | 2.198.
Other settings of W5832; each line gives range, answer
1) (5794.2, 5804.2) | 2.09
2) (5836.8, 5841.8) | 2.19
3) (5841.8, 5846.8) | 2.01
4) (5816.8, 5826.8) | 2.13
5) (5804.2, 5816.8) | 2.02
